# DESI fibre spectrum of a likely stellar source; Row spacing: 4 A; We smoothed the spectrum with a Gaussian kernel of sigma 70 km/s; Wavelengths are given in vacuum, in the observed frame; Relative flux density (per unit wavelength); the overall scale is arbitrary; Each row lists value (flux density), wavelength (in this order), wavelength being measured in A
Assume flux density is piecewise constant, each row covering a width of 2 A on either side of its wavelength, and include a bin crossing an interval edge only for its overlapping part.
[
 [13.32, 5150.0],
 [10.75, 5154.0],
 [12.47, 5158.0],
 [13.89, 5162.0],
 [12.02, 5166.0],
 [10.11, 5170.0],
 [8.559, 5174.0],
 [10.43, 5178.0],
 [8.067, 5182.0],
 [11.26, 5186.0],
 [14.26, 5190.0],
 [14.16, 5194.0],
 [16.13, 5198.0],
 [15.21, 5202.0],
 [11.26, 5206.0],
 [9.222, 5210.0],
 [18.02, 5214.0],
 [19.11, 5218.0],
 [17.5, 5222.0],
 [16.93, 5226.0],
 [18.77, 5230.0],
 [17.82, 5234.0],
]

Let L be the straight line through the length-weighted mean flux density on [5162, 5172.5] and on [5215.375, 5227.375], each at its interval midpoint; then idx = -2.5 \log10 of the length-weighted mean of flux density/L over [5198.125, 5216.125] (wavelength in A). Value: 0.18 mag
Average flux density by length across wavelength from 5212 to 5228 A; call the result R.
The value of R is 17.9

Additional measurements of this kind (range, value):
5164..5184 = 9.84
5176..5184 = 9.25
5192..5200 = 15.1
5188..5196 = 14.2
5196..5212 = 13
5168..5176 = 9.33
